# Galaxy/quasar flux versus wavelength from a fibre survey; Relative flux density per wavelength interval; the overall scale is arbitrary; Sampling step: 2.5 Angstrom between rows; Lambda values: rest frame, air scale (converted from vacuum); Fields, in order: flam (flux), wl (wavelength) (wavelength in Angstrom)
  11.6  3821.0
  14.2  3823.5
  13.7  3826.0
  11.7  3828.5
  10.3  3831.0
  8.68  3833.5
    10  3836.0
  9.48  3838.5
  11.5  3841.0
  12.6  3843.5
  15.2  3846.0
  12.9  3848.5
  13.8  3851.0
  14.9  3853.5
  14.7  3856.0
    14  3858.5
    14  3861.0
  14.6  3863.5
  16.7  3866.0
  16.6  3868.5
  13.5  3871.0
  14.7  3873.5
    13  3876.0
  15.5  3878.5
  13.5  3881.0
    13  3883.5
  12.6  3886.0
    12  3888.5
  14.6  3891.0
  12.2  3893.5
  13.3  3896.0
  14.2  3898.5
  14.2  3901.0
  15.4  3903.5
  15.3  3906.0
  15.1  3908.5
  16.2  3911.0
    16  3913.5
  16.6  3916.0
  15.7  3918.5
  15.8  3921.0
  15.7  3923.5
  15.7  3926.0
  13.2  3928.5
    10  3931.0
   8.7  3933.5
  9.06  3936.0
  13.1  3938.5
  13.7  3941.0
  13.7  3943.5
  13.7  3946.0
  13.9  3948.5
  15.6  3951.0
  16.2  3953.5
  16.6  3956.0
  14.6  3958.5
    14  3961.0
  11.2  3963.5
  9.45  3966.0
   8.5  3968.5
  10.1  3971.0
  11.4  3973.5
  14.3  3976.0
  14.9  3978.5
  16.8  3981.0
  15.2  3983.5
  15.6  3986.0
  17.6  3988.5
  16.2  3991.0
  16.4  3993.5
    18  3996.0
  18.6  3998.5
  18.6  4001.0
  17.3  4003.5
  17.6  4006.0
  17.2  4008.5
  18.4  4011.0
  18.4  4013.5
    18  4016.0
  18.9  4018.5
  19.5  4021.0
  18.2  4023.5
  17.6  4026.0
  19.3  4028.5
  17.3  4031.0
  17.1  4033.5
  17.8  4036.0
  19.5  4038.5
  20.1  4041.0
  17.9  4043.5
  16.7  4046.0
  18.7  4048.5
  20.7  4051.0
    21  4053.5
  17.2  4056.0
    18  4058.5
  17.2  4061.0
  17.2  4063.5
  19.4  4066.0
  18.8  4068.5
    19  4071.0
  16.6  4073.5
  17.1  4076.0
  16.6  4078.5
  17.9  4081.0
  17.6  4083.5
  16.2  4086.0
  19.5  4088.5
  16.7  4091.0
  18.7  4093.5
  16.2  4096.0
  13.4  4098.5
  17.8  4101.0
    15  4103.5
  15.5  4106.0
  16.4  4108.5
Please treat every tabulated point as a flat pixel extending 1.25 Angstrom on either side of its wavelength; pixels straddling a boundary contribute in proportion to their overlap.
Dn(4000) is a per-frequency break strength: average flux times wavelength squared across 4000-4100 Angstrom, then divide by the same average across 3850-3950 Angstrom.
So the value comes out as 1.4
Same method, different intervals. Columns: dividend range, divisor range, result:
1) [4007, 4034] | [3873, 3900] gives 1.44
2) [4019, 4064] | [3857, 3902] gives 1.43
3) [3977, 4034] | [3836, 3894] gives 1.38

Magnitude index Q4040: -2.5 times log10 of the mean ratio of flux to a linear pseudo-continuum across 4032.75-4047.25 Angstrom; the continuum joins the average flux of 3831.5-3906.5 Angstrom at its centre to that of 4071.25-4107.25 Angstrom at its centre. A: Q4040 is -0.14 mag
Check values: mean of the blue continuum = 13.5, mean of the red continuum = 16.8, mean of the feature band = 18.2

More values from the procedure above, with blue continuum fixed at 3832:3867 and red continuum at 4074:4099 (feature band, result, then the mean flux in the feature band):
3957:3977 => 0.27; 11.7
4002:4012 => -0.12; 17.6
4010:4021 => -0.17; 18.5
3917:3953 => 0.08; 13.5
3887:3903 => 0.03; 13.5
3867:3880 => -0.10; 14.7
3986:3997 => -0.09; 16.9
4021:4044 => -0.14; 18.4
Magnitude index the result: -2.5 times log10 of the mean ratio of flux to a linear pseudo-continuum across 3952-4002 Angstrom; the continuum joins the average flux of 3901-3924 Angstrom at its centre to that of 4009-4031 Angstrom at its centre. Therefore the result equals 0.18 mag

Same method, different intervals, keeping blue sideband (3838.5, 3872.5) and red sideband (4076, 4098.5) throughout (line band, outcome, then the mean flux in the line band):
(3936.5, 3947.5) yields 0.151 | 13.3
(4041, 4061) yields -0.118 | 18.6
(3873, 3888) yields 0.063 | 13.6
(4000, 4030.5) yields -0.127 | 18.2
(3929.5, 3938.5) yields 0.460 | 9.9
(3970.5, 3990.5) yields 0.074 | 14.7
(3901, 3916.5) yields -0.059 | 15.6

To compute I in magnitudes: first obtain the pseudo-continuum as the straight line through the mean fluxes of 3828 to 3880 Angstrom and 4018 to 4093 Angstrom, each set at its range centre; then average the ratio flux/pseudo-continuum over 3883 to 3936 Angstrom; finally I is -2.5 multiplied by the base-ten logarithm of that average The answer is 0.05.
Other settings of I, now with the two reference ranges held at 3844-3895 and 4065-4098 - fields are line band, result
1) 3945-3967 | 0.11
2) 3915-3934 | 0.07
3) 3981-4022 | -0.08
